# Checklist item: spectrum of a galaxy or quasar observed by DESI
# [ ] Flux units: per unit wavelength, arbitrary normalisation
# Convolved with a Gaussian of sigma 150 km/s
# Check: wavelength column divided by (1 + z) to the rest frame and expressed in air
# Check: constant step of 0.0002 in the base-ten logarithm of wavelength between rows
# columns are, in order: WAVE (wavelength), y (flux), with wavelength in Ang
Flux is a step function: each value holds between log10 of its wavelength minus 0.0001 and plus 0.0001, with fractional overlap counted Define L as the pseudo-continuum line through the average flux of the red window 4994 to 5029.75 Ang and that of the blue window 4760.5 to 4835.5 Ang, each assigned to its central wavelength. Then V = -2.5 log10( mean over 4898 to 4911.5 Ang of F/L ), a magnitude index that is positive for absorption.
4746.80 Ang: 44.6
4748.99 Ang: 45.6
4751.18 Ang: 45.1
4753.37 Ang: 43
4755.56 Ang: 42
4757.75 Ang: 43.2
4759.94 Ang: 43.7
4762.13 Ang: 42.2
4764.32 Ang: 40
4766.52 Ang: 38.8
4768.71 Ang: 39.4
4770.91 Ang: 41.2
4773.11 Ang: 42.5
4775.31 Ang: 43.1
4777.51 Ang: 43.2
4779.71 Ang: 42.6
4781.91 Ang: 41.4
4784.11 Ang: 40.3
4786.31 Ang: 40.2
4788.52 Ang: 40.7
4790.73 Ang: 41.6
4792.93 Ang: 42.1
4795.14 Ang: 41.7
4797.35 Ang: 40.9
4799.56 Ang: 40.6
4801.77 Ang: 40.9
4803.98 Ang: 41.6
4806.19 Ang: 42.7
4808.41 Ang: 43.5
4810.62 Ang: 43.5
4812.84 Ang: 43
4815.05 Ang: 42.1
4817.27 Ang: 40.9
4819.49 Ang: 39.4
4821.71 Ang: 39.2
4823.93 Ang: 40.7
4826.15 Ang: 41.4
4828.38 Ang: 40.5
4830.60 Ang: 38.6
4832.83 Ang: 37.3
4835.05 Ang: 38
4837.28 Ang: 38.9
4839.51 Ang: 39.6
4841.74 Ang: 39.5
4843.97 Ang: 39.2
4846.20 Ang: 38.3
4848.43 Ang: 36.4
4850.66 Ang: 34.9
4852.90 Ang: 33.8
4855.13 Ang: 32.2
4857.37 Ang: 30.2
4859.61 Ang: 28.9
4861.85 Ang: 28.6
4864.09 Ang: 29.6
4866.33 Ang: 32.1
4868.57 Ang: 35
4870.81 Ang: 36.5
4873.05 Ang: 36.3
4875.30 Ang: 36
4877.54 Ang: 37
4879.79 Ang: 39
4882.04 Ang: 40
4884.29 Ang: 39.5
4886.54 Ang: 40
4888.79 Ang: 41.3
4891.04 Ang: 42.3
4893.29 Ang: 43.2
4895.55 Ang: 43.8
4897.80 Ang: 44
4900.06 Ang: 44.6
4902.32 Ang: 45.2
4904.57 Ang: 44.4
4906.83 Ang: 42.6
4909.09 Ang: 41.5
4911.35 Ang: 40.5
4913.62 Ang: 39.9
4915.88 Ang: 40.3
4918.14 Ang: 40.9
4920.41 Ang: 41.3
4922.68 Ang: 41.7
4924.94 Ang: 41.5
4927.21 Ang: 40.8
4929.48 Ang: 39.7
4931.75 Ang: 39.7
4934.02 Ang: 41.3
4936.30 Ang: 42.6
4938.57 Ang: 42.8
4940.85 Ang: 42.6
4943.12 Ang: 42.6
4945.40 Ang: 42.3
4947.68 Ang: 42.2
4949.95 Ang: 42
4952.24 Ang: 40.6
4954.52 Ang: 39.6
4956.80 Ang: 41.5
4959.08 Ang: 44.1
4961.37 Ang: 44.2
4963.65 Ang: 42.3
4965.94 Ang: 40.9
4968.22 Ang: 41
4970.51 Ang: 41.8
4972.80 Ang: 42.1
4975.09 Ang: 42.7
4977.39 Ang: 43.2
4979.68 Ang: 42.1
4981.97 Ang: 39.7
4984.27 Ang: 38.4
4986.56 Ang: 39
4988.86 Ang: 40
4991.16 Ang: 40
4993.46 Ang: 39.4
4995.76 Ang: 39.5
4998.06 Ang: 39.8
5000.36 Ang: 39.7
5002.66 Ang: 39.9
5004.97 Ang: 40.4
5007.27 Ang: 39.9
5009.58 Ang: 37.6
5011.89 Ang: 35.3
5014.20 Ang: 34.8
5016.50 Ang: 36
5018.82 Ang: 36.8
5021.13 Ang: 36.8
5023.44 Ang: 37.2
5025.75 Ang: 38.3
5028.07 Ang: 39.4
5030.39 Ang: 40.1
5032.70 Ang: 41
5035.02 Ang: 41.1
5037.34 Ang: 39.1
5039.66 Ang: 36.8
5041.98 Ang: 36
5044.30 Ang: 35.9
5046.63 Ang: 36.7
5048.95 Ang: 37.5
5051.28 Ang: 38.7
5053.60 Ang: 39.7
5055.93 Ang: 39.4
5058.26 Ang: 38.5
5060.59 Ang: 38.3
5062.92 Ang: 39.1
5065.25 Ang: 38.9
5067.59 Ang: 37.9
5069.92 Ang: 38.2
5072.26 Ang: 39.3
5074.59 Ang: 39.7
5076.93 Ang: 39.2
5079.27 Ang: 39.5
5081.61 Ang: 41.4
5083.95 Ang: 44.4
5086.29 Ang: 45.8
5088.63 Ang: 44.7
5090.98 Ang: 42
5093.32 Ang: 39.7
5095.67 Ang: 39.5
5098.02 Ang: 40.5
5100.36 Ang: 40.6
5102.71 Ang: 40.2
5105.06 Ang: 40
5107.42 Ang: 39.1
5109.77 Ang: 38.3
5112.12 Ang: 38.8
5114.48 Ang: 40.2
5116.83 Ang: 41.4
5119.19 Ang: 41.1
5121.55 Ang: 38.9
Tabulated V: -0.10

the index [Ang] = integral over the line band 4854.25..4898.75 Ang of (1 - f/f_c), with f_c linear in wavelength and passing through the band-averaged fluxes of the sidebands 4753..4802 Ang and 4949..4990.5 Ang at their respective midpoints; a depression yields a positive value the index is 5.0 Ang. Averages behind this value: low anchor 41.5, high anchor 41.4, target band 36.8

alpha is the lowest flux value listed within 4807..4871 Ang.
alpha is 28.6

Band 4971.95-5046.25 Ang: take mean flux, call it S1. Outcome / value 39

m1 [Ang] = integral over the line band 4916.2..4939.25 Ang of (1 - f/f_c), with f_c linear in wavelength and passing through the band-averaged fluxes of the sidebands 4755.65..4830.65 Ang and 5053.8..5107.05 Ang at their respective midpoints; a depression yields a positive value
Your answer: -0.2 Ang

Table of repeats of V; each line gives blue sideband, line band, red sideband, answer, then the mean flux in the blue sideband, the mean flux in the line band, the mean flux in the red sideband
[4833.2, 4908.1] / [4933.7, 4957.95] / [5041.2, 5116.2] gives -0.089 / 37.9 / 41.8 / 39.7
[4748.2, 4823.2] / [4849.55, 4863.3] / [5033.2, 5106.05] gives 0.298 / 41.8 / 31.4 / 39.6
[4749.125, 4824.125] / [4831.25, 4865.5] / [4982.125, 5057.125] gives 0.168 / 41.7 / 35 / 38.5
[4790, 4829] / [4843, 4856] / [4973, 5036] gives 0.146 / 41.5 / 35.8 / 39.2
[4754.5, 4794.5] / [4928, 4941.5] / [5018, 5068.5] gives -0.046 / 41.6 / 41.4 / 38.3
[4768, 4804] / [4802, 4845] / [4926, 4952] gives 0.026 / 41.4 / 40.5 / 41.6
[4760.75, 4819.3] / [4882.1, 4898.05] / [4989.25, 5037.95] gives -0.040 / 41.5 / 41.8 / 38.7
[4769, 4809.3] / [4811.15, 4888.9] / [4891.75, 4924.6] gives 0.131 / 41.6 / 37.2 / 42.4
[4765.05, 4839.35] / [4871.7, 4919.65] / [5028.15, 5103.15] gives -0.015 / 41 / 41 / 39.7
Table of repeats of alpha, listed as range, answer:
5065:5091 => 37.9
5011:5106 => 34.8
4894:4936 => 39.7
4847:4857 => 32.2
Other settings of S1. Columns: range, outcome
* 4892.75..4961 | 42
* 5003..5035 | 38.1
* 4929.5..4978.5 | 41.9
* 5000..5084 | 38.5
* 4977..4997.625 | 40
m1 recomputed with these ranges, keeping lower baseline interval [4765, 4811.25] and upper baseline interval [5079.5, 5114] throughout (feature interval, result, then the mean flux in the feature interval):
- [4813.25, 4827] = 0.2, 40.7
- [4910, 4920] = 0.2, 40.5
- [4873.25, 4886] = 1.0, 38.2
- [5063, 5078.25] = 0.8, 38.9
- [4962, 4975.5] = -0.2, 41.9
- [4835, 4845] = 0.5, 39.1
